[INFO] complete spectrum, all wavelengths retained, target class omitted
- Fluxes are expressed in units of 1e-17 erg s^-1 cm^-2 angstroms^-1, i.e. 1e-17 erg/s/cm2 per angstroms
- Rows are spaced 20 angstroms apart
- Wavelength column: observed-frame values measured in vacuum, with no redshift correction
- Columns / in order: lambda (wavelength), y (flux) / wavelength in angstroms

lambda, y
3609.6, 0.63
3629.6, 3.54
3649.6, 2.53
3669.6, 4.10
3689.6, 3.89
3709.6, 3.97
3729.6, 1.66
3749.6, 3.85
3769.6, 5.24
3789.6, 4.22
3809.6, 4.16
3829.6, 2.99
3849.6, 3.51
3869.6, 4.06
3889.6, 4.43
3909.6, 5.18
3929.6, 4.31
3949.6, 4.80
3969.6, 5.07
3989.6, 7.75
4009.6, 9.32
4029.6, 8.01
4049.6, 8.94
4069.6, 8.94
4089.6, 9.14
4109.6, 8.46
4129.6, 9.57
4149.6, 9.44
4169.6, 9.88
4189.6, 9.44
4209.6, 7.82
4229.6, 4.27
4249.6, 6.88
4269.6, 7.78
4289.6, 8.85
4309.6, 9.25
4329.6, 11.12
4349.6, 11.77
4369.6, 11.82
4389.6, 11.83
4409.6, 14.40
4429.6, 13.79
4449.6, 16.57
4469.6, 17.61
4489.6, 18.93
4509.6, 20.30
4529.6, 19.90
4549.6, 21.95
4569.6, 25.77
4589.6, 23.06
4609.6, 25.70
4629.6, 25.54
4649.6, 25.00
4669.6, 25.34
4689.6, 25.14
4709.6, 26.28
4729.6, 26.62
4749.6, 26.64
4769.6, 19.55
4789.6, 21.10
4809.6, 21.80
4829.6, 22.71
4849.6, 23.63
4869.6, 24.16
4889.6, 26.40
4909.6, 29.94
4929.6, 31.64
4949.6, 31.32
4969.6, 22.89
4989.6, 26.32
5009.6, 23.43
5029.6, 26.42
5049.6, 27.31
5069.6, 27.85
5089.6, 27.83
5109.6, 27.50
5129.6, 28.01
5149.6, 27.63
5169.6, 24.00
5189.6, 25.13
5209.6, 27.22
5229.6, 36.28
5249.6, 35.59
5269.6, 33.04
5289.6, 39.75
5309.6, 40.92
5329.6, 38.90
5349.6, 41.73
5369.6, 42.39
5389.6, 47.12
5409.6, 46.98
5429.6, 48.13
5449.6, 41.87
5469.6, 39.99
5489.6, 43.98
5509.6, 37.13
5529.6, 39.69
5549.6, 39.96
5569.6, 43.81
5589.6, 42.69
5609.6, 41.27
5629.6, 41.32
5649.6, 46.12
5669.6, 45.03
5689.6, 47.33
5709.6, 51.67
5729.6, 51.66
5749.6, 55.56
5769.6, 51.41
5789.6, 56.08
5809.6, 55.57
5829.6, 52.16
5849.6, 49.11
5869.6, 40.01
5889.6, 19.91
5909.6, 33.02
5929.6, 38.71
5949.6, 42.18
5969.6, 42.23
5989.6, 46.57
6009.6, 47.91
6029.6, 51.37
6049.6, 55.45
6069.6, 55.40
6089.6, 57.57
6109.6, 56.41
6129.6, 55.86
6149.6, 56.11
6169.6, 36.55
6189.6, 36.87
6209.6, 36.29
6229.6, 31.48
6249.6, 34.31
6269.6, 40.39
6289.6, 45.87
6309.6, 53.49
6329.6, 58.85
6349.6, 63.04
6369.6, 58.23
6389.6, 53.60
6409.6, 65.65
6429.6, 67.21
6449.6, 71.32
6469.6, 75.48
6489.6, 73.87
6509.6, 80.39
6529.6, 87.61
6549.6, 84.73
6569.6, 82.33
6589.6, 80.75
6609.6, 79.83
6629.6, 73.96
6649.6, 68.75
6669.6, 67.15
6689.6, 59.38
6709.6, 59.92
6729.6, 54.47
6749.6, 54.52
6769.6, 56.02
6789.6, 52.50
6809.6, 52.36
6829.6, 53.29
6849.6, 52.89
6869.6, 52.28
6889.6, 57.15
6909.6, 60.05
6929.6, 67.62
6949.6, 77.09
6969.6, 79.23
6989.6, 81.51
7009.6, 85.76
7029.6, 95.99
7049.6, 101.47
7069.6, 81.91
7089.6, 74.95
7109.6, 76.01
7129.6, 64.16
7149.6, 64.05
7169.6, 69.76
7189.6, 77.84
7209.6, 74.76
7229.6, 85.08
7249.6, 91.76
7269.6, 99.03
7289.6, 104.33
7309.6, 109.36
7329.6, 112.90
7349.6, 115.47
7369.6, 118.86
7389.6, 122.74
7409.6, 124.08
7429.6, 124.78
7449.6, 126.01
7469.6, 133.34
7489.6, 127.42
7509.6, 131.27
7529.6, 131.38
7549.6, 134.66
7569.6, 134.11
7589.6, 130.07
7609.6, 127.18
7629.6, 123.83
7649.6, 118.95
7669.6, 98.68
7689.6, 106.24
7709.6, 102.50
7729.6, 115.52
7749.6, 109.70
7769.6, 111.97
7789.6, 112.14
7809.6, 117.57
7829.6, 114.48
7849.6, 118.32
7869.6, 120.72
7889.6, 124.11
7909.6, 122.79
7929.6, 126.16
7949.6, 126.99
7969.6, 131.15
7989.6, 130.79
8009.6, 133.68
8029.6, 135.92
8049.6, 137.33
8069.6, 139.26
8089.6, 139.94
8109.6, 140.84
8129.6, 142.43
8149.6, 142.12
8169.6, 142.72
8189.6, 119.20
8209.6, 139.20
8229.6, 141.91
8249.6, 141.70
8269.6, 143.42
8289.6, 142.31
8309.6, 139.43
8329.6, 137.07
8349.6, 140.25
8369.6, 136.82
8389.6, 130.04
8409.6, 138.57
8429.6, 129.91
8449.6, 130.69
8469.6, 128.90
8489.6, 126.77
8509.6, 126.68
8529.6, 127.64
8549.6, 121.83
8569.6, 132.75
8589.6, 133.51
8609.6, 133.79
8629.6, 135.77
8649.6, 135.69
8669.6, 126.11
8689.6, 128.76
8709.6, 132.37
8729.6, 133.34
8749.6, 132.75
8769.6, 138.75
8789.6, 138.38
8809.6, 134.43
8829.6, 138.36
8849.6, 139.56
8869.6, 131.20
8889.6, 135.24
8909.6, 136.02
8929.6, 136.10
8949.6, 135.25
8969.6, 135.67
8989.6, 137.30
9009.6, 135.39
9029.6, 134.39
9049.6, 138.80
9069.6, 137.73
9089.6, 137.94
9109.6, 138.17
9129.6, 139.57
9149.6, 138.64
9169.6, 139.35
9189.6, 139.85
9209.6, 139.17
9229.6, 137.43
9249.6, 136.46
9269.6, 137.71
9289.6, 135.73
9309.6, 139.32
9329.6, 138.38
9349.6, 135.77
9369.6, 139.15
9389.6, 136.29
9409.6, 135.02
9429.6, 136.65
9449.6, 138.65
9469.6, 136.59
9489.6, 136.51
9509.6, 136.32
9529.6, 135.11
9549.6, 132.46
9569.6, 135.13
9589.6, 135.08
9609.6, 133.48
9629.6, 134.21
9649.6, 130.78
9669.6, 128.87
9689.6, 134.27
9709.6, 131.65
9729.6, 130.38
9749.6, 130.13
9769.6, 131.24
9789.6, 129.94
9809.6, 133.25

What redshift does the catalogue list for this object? 0.000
